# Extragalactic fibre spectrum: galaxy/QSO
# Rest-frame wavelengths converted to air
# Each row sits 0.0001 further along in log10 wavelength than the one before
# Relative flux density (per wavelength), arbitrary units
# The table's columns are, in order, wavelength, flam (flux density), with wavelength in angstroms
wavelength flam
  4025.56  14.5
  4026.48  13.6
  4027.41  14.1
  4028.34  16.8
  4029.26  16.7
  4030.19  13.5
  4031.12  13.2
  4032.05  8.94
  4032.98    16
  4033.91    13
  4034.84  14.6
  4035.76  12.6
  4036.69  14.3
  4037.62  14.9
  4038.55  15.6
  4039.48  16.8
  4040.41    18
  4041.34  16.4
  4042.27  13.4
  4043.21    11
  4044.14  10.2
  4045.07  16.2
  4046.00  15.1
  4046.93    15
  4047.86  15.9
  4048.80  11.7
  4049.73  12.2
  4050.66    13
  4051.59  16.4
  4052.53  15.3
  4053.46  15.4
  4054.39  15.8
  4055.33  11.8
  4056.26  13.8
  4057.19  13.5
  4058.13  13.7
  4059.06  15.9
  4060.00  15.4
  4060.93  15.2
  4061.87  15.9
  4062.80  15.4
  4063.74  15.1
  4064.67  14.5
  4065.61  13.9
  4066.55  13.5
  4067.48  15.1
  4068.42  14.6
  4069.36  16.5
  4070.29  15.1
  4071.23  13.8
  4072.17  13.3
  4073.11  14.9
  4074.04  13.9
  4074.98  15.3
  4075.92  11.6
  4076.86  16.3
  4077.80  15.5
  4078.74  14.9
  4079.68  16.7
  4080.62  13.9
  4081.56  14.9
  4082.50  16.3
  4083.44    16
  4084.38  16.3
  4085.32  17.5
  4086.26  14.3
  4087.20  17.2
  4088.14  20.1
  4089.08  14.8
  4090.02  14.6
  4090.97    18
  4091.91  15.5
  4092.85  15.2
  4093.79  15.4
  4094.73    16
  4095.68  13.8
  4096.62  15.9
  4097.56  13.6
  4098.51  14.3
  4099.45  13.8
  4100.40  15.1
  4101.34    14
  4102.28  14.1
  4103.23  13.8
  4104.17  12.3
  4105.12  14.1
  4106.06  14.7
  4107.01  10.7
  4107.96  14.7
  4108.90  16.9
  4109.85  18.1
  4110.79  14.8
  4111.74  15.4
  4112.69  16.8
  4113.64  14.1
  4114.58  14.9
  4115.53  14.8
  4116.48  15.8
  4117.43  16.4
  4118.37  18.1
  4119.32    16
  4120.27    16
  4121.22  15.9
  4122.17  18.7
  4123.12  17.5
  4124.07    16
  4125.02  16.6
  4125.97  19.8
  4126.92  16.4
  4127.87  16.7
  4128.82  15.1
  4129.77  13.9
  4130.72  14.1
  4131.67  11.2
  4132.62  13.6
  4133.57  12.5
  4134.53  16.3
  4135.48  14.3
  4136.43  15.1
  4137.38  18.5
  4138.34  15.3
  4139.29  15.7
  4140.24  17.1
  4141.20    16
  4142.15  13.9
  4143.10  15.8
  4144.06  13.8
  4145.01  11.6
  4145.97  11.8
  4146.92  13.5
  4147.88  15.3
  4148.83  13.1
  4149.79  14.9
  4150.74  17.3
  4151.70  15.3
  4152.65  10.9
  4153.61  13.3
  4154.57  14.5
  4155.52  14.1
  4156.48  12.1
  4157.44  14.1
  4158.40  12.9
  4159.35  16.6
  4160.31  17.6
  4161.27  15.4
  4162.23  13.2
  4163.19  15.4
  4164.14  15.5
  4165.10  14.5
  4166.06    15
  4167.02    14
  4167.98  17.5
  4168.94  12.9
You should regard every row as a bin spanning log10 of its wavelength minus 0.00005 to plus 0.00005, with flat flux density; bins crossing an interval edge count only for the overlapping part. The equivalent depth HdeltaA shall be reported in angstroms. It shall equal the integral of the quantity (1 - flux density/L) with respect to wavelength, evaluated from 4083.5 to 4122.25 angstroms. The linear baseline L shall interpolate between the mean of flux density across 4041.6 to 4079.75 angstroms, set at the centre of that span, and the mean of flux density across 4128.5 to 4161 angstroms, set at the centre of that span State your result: -2.6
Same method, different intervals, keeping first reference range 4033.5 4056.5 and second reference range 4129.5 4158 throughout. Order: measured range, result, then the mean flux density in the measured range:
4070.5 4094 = -1.8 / 15.4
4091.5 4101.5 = -0.3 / 14.8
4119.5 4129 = -1.7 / 16.9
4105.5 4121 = -1.3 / 15.5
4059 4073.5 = -0.5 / 14.8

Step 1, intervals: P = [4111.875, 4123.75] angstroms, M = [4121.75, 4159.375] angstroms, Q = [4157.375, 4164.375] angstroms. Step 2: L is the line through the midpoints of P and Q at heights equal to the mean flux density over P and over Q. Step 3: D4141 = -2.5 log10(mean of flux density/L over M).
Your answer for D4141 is 0.058 mag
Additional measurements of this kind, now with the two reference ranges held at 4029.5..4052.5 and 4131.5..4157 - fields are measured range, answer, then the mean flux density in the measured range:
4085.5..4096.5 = -0.12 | 15.9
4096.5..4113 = -0.02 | 14.6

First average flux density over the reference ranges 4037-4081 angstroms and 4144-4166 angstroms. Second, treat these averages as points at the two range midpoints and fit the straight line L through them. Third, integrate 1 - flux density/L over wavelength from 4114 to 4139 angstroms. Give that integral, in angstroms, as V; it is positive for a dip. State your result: -2.43 angstroms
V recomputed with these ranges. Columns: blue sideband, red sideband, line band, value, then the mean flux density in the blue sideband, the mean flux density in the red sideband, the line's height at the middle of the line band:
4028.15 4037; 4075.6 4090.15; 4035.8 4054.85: -0.31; 13.9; 15.8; 14.4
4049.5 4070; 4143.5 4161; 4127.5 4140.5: -0.67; 14.7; 14.1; 14.2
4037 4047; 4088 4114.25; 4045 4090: -0.32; 14.8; 15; 14.8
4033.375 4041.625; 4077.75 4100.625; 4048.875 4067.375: 1.03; 15.1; 15.6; 15.3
